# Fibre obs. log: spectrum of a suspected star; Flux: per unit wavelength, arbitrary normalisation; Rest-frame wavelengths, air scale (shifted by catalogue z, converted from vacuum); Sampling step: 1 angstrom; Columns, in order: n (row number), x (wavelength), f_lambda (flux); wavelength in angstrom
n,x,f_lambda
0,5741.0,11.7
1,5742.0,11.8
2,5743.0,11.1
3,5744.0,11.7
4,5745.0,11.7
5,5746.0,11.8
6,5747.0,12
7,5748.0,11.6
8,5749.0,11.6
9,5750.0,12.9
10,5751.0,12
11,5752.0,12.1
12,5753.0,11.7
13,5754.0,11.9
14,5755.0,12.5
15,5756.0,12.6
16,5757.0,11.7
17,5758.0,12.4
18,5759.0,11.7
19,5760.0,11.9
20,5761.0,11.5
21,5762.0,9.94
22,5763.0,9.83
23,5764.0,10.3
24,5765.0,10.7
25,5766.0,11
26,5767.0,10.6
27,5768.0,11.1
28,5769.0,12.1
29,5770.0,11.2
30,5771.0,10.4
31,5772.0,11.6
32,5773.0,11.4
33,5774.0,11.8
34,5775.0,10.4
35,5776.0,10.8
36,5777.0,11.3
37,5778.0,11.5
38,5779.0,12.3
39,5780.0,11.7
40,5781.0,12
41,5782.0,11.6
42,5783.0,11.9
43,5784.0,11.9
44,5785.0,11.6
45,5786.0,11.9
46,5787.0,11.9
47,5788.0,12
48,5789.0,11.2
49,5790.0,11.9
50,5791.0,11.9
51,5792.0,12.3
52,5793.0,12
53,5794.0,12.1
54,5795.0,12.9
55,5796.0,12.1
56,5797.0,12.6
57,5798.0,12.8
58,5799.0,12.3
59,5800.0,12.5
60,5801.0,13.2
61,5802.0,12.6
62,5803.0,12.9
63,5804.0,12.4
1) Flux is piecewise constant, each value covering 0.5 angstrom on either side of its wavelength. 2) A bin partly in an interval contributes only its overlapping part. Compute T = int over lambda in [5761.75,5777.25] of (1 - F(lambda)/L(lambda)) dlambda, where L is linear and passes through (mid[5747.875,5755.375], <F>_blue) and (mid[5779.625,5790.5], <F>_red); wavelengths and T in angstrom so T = 1.3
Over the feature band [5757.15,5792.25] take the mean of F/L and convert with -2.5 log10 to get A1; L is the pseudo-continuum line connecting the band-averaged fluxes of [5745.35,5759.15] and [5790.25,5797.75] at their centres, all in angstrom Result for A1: 0.07 mag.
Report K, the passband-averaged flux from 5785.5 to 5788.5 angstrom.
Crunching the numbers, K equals 11.9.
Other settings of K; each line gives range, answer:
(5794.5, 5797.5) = 12.5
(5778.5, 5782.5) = 11.9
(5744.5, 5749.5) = 11.7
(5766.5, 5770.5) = 11.2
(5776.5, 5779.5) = 11.7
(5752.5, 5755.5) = 12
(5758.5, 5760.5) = 11.8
